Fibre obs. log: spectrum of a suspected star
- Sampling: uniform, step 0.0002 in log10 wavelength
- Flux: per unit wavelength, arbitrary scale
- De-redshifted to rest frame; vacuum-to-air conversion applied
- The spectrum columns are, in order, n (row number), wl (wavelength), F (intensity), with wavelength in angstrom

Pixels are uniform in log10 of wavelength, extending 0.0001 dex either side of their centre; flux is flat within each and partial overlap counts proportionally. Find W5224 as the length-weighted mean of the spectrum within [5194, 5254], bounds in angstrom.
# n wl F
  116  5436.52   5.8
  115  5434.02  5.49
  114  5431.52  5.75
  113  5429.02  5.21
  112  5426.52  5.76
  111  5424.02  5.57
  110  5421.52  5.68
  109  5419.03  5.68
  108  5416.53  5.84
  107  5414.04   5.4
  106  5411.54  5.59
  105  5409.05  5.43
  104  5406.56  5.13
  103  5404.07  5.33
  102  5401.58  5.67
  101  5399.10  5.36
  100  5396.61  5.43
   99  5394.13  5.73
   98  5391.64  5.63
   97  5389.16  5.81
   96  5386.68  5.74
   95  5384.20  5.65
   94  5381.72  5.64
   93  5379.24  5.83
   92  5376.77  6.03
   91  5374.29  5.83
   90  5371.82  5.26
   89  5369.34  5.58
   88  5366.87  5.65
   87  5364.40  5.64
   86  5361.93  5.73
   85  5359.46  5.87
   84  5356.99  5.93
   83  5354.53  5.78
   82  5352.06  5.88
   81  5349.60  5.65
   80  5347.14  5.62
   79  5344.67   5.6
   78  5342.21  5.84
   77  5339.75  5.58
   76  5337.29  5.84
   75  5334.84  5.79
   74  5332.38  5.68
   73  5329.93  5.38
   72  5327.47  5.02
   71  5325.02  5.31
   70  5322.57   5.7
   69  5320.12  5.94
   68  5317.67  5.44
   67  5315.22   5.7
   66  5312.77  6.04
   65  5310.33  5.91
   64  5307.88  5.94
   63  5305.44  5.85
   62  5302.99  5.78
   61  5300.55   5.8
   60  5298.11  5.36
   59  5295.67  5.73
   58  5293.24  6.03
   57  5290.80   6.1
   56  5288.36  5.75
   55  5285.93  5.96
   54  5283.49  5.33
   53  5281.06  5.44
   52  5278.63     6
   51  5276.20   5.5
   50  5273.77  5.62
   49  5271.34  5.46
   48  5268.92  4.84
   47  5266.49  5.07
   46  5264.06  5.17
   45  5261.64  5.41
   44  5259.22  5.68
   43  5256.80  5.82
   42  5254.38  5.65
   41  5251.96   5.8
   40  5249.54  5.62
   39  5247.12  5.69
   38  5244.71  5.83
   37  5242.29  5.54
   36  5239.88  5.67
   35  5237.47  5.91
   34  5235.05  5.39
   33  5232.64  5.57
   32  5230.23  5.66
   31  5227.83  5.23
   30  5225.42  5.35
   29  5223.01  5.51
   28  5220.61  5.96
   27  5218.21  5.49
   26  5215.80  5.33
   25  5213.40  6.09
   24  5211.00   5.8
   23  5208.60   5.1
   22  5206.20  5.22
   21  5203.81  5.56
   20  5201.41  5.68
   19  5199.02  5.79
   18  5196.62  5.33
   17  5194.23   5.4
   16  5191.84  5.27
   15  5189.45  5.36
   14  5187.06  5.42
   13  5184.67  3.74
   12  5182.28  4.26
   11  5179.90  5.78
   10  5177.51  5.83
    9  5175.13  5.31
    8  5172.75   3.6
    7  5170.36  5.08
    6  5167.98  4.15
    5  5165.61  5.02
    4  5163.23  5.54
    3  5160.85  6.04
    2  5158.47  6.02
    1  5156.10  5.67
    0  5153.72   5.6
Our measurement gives 5.58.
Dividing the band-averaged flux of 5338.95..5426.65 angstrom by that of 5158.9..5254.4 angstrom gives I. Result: 1.0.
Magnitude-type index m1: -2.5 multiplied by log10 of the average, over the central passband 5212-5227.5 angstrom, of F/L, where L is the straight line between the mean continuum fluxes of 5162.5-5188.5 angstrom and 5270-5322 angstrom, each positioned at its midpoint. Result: -0.08 mag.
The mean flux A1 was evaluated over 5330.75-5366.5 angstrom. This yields 5.74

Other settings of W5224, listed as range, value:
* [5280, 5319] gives 5.76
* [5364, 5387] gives 5.68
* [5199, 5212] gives 5.5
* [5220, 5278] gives 5.54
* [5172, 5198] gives 5.06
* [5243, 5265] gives 5.63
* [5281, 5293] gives 5.77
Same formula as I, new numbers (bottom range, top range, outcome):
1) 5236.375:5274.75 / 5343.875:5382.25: 1.03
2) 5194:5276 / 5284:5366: 1.03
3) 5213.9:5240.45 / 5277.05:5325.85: 1.03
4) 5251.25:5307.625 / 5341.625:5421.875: 1.01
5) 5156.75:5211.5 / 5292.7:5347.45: 1.09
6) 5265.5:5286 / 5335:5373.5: 1.05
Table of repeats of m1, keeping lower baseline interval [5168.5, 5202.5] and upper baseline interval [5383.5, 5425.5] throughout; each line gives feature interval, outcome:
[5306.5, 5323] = -0.08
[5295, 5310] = -0.08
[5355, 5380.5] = -0.05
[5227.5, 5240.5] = -0.08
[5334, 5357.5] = -0.06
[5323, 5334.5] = 0.00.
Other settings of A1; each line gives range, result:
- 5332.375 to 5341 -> 5.73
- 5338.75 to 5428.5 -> 5.65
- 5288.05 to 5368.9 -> 5.72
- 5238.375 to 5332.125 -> 5.63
